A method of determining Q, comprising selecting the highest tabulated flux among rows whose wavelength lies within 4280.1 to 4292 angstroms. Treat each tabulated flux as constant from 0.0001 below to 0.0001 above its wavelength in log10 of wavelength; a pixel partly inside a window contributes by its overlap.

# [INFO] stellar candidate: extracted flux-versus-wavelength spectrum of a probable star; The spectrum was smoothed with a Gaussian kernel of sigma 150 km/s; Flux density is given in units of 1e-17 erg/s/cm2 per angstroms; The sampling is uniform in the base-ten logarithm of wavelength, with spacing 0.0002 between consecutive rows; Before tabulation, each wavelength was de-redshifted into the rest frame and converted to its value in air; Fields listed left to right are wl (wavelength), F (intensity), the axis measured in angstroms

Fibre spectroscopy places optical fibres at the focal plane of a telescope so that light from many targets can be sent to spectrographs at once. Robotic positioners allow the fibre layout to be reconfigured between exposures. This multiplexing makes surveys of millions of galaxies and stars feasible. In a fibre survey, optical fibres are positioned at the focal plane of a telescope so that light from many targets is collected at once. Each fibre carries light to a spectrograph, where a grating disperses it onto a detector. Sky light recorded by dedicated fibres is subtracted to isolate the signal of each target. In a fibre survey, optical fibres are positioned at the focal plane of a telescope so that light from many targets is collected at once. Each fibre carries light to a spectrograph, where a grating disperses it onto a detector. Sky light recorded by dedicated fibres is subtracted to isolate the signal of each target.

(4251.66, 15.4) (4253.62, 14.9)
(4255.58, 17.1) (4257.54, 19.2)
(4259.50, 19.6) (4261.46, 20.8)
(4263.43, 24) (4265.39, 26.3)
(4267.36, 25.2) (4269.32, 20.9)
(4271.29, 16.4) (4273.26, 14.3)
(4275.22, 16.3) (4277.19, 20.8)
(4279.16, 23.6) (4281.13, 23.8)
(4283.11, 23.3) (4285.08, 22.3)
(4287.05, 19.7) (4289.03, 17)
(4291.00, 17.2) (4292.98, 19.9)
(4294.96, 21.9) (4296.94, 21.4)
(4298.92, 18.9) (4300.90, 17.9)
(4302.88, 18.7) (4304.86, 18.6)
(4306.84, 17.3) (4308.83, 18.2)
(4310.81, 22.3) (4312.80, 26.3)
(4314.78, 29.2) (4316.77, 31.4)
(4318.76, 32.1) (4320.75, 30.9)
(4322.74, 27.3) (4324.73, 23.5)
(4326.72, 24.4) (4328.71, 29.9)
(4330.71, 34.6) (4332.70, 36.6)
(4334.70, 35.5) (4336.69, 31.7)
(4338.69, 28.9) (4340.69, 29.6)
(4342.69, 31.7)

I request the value 23.8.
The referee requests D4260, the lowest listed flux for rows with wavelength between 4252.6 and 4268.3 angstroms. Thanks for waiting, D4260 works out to 14.9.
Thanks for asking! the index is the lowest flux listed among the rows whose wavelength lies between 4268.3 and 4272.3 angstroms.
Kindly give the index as 16.4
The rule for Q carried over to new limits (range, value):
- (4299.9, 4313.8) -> 26.3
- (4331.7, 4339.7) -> 36.6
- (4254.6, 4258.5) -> 19.2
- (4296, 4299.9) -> 21.4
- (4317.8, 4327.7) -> 32.1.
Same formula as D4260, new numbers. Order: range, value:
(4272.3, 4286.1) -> 14.3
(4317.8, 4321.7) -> 30.9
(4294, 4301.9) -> 17.9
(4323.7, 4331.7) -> 23.5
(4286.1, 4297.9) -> 17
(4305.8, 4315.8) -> 17.3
